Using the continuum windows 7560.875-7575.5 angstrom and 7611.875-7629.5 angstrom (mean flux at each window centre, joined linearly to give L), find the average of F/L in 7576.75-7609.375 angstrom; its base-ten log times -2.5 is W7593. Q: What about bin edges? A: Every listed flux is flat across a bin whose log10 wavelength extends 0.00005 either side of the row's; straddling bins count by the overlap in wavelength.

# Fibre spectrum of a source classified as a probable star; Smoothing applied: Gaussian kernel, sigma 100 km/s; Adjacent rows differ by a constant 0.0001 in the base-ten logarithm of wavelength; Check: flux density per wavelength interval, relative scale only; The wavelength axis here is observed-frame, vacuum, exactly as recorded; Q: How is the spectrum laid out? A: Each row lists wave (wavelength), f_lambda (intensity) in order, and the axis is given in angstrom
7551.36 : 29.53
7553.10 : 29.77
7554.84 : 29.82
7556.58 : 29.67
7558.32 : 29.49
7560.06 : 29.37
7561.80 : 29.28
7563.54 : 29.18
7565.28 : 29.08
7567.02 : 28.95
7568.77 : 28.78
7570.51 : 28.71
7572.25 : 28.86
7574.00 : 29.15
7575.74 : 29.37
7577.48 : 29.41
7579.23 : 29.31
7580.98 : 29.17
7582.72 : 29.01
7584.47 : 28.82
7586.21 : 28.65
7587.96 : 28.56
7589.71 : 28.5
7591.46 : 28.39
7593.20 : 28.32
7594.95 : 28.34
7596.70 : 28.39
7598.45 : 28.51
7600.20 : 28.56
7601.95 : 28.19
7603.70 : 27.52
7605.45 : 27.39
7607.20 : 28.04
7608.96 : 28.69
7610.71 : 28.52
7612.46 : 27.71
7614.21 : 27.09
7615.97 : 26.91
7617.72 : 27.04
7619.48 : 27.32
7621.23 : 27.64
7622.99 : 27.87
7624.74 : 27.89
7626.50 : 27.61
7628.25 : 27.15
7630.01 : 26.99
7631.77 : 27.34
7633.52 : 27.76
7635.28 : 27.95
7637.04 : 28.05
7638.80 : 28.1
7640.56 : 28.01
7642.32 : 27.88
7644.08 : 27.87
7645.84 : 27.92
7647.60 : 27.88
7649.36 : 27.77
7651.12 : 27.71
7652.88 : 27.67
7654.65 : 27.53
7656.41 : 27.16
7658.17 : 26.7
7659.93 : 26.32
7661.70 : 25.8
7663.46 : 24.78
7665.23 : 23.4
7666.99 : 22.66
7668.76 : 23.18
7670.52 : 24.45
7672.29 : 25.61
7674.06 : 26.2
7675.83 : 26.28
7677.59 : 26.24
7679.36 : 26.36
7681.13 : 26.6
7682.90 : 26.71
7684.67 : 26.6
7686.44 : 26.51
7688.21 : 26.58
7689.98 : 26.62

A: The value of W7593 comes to -0.01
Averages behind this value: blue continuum 29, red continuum 27.4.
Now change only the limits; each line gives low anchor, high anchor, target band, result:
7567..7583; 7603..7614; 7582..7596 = 0.00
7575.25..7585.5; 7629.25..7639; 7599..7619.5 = 0.02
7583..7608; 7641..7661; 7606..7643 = 0.01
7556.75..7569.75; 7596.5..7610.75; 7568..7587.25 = -0.01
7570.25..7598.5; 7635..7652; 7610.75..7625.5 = 0.03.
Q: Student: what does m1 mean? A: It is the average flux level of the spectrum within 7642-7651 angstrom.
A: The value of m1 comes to 27.9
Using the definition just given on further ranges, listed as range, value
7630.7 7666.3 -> 27.2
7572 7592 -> 28.9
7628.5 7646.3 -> 27.8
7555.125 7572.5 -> 29.2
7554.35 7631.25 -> 28.4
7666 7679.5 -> 25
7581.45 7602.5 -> 28.5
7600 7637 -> 27.7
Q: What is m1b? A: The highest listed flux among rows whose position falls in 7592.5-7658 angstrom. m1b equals 28.69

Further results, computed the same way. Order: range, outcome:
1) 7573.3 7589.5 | 29.41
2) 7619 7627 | 27.89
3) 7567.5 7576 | 29.37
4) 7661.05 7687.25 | 26.71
